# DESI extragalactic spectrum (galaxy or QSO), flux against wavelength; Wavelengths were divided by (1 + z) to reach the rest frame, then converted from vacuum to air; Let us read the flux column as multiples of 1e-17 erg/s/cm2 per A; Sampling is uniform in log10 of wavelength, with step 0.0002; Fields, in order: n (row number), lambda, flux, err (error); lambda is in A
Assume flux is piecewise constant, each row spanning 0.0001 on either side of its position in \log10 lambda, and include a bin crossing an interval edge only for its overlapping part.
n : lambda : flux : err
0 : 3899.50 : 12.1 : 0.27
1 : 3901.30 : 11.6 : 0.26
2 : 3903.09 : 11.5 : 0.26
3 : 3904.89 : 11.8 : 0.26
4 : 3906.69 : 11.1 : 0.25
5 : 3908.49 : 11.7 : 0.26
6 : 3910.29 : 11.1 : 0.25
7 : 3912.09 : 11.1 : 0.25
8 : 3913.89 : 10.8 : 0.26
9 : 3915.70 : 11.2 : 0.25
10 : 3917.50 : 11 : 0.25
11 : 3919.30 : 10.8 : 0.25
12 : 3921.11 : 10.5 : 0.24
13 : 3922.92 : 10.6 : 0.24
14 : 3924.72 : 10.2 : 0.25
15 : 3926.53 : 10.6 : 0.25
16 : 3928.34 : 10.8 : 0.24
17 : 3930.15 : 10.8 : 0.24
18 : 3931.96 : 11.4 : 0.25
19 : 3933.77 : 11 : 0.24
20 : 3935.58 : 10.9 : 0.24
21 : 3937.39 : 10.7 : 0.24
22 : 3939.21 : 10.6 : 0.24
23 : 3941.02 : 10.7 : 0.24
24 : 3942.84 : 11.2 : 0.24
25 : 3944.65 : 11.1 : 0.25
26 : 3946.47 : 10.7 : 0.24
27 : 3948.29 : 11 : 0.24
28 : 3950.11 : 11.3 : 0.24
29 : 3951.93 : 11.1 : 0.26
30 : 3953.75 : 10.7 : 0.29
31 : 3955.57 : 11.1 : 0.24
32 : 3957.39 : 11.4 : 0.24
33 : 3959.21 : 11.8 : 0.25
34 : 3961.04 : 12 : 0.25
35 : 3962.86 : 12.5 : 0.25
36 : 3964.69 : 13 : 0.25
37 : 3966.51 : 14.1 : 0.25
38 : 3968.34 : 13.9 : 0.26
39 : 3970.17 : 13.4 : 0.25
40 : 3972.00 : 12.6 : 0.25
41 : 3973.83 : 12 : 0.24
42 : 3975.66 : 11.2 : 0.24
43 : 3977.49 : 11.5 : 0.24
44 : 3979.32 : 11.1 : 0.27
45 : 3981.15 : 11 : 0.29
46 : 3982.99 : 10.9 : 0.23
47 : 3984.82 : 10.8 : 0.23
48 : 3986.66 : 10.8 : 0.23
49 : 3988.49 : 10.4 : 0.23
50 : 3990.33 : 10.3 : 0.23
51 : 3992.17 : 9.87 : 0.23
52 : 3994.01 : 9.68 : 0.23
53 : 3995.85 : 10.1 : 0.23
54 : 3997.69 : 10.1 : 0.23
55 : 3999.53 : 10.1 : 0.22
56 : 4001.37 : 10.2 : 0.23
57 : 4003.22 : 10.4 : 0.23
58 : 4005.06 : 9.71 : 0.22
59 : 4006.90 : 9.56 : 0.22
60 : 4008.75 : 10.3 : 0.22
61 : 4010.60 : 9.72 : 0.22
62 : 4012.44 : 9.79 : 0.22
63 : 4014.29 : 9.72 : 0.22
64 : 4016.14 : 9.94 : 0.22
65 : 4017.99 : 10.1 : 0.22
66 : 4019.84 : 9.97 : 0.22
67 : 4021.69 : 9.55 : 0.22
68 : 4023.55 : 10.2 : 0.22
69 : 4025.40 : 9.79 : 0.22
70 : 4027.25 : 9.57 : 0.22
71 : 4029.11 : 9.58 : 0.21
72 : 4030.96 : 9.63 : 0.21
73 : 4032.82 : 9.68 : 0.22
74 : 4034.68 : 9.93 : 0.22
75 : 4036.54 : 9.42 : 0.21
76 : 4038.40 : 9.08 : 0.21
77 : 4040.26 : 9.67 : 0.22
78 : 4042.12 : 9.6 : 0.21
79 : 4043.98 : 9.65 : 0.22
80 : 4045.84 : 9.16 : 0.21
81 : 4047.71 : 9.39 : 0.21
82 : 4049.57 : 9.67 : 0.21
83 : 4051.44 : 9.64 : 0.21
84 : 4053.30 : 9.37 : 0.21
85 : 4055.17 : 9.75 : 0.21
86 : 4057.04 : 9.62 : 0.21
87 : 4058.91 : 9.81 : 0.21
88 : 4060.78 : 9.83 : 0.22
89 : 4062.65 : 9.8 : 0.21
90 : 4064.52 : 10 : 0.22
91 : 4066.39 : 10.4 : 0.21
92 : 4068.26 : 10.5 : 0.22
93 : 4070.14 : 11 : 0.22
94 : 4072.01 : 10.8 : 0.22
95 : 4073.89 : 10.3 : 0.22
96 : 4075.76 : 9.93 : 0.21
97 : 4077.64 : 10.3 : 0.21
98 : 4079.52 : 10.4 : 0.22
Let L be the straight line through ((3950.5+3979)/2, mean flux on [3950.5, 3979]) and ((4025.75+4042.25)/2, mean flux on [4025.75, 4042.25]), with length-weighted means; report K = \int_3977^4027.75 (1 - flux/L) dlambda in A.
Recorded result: 2.6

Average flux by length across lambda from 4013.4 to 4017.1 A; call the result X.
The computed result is 9.83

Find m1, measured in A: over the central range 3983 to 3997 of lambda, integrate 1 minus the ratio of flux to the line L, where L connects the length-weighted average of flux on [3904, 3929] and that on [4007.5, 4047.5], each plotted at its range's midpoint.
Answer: -0.3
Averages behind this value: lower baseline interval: 10.9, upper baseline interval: 9.71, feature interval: 10.3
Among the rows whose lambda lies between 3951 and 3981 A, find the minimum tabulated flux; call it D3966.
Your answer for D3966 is 10.7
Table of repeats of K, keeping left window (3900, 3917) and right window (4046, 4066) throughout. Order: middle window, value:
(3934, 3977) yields -3.5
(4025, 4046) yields 0.7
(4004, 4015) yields 0.4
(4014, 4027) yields 0.3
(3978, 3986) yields -0.4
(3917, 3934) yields 0.6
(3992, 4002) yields 0.3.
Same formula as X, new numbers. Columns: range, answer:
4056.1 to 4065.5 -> 9.82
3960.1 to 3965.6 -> 12.5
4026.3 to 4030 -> 9.57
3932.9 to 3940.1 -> 10.8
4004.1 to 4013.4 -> 9.83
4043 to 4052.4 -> 9.51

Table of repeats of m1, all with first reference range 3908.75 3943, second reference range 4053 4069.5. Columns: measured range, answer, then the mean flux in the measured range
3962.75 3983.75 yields -3.5 A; 12.3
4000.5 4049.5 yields 2.1 A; 9.74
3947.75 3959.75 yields -0.6 A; 11.2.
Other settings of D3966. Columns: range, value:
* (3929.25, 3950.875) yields 10.6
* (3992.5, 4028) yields 9.55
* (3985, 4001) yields 9.68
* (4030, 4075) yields 9.08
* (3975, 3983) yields 10.9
